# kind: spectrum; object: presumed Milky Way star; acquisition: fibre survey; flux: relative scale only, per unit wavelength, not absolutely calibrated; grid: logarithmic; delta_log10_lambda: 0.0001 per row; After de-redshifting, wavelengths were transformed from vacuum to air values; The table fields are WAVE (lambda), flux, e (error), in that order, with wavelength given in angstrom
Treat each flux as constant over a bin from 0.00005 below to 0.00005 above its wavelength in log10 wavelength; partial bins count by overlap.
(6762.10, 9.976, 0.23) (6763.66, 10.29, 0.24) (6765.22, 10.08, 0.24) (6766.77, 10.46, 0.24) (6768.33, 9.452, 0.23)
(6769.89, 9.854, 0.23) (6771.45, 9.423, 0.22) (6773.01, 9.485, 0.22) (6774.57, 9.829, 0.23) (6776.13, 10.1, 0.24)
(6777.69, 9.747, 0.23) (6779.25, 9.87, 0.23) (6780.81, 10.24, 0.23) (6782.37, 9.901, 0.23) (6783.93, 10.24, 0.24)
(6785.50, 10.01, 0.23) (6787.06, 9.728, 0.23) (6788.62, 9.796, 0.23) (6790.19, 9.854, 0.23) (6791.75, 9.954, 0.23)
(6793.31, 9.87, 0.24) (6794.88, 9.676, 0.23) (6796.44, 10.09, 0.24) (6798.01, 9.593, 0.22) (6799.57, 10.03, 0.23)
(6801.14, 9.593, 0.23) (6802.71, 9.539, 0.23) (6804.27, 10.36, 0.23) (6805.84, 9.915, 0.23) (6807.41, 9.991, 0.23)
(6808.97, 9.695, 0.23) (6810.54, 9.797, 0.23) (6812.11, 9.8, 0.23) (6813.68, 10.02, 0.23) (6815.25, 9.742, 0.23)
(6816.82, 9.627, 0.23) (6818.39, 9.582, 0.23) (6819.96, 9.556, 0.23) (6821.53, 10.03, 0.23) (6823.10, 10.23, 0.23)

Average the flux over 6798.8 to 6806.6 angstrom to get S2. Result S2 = 9.88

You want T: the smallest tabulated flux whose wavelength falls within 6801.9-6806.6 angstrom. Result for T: 9.539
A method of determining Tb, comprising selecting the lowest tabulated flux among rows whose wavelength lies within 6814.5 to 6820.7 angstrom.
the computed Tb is 9.556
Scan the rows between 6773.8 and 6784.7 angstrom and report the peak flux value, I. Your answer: 10.24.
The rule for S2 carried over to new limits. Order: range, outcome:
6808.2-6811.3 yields 9.74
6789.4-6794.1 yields 9.88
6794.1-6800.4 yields 9.85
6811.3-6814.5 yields 9.9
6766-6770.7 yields 9.91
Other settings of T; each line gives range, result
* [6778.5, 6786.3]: 9.87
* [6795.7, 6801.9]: 9.593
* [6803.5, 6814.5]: 9.695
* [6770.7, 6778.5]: 9.423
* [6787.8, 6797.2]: 9.676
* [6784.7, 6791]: 9.728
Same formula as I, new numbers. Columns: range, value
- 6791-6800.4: 10.09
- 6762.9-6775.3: 10.46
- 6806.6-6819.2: 10.02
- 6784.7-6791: 10.01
